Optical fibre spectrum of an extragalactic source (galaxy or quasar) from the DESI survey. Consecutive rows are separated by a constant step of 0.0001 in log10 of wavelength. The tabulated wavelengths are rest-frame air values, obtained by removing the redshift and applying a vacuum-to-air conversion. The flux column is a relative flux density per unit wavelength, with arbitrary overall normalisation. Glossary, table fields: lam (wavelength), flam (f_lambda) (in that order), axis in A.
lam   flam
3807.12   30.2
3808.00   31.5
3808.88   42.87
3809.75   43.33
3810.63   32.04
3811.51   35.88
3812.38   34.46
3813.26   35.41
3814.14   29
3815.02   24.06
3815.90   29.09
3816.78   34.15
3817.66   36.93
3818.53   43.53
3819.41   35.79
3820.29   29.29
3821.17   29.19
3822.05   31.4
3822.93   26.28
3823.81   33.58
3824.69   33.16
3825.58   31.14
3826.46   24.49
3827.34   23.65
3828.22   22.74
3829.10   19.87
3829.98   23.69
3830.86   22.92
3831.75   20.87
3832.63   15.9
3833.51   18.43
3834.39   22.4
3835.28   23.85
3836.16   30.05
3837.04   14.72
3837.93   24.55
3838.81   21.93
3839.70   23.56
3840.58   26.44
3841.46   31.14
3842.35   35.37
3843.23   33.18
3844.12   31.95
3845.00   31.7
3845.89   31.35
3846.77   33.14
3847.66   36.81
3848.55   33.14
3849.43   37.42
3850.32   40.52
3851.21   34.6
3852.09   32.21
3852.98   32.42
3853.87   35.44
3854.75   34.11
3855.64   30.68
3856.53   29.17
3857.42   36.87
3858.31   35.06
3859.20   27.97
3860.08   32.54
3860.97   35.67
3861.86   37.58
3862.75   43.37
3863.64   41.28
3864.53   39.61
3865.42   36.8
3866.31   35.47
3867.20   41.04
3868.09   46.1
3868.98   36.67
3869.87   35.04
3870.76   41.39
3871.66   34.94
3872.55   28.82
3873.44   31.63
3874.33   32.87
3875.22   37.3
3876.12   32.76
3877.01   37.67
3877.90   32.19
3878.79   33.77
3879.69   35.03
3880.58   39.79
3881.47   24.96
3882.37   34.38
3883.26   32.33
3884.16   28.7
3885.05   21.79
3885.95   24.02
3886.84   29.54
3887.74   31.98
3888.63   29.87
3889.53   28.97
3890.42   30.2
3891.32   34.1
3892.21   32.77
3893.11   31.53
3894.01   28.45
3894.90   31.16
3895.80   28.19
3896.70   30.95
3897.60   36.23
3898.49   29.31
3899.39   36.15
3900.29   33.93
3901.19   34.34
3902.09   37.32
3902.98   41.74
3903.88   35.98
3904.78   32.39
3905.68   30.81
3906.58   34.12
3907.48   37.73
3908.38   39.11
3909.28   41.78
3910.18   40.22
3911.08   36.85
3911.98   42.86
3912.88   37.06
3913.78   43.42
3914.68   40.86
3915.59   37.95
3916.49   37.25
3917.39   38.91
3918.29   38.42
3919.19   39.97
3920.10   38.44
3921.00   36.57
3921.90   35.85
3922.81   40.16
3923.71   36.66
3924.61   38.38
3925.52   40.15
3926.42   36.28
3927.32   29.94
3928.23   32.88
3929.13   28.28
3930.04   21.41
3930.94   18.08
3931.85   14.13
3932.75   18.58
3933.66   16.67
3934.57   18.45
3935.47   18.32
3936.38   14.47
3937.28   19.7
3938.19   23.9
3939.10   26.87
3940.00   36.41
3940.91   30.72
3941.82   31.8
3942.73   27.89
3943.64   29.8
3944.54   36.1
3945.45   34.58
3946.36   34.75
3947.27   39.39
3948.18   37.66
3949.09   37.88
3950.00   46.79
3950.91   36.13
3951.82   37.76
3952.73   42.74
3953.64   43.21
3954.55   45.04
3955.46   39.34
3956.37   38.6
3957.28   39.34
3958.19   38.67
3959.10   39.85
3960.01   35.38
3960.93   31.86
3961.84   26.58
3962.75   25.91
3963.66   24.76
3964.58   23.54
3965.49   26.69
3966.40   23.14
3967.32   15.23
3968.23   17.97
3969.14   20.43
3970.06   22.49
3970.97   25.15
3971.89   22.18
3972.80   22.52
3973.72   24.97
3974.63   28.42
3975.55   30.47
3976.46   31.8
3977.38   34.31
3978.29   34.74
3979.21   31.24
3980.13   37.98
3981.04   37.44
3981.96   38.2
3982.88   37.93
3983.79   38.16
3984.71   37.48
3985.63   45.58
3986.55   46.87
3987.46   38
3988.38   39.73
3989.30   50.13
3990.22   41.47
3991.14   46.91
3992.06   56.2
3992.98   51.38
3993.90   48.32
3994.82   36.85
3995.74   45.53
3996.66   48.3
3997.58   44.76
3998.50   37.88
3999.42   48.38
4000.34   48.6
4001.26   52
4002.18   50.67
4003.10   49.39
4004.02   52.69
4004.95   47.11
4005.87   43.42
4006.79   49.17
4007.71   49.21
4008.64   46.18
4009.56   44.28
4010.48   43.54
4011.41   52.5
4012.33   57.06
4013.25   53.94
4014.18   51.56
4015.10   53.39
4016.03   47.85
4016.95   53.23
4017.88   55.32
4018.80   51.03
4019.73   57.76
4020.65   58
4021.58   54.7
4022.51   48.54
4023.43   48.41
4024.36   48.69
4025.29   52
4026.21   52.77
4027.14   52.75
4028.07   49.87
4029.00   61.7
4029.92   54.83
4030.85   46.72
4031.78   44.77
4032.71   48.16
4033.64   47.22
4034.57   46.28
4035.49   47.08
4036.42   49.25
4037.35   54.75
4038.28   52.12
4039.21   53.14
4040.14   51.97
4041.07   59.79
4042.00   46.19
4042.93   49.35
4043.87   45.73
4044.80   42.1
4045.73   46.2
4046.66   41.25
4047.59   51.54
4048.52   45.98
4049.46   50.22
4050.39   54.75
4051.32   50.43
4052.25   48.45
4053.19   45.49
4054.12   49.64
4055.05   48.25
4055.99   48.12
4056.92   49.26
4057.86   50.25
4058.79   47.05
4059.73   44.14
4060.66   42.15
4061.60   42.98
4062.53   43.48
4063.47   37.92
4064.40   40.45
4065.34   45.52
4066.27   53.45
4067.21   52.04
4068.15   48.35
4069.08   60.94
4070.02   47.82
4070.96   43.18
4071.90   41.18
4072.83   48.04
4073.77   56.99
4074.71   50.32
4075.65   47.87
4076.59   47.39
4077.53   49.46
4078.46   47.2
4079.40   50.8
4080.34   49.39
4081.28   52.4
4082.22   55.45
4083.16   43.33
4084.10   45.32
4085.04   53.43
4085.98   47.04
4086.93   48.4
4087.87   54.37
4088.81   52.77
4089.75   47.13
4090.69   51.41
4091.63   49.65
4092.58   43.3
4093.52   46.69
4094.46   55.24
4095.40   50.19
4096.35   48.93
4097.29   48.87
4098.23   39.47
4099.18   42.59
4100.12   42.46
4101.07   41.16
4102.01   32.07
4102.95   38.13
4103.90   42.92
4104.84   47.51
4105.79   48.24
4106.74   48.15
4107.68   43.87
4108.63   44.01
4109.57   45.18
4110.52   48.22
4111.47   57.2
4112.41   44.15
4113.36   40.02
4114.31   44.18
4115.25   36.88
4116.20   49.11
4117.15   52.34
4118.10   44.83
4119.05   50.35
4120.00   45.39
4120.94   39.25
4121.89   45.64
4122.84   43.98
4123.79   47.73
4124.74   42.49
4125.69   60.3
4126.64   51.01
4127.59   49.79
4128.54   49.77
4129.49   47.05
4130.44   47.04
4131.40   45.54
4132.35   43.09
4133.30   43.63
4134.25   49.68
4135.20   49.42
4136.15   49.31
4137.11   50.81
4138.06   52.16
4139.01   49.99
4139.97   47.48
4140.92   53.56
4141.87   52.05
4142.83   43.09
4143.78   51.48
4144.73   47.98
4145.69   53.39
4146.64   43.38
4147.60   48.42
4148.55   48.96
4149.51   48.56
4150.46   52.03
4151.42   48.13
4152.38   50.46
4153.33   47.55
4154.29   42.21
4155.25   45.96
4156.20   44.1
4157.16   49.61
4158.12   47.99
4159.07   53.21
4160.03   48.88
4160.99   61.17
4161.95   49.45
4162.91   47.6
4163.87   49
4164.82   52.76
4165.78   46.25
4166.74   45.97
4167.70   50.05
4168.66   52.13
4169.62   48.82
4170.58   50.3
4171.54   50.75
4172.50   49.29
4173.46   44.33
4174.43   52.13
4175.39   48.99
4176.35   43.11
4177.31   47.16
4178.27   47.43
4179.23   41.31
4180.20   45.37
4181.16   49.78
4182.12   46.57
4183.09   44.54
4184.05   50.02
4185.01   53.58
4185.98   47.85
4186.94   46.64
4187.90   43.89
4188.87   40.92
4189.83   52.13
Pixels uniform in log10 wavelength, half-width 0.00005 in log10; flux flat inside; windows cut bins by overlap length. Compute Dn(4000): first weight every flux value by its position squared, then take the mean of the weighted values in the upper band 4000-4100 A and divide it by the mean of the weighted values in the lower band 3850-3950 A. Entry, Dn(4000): 1.6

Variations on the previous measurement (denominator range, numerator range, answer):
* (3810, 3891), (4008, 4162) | 1.73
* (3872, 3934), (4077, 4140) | 1.57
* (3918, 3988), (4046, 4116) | 1.58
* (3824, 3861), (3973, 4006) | 1.56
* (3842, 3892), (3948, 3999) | 1.12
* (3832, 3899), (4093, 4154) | 1.67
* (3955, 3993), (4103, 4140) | 1.50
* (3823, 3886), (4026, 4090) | 1.72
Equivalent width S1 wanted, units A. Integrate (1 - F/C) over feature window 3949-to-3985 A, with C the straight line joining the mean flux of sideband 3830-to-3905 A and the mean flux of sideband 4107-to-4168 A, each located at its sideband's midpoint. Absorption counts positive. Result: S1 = 5.4 A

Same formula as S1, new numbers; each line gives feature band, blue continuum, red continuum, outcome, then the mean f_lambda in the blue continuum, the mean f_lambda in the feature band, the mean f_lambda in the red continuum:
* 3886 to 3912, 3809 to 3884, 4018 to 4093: 1.8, 32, 33.8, 49.2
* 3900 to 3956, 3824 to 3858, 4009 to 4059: 6.3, 28.6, 34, 50.3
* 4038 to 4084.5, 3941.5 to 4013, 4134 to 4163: -4.9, 38.2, 48.3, 49.3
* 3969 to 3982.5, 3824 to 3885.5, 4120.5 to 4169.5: 3.1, 31.5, 29.7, 48.6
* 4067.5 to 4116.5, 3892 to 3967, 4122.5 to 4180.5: -3.1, 33.3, 47.3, 48.6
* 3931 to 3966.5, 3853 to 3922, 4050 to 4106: 7.3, 34.9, 31.1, 47.5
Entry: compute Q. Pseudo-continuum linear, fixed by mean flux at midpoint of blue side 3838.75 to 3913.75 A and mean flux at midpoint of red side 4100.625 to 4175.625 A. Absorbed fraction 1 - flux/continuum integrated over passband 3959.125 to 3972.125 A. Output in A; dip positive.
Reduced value 4.6 A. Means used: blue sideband 34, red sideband 47.7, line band 24.9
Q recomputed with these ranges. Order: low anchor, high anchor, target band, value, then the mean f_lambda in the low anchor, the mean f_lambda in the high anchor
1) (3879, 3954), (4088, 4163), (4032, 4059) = -4.6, 32.9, 47.5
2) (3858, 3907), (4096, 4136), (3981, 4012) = -4.6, 33.8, 45.8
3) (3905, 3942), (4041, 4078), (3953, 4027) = -2.0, 32.2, 47.7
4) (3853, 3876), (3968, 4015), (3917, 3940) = 5.7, 35.8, 41.2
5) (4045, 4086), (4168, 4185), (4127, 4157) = -0.2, 48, 47.9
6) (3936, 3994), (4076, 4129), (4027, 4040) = -3.2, 34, 47.1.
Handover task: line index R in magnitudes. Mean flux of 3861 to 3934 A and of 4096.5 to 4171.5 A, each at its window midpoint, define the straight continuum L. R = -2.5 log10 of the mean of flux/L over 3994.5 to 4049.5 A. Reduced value -0.20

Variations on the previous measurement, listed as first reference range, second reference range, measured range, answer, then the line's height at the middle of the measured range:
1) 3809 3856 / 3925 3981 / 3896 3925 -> -0.24 mag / 29.9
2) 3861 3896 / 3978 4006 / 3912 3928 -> -0.02 mag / 37.5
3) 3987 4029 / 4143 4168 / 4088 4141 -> 0.05 mag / 49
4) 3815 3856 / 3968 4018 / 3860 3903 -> -0.03 mag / 33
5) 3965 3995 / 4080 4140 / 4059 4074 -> -0.09 mag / 42.9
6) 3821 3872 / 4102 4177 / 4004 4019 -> -0.23 mag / 40.6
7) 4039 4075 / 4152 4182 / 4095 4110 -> 0.10 mag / 48.2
